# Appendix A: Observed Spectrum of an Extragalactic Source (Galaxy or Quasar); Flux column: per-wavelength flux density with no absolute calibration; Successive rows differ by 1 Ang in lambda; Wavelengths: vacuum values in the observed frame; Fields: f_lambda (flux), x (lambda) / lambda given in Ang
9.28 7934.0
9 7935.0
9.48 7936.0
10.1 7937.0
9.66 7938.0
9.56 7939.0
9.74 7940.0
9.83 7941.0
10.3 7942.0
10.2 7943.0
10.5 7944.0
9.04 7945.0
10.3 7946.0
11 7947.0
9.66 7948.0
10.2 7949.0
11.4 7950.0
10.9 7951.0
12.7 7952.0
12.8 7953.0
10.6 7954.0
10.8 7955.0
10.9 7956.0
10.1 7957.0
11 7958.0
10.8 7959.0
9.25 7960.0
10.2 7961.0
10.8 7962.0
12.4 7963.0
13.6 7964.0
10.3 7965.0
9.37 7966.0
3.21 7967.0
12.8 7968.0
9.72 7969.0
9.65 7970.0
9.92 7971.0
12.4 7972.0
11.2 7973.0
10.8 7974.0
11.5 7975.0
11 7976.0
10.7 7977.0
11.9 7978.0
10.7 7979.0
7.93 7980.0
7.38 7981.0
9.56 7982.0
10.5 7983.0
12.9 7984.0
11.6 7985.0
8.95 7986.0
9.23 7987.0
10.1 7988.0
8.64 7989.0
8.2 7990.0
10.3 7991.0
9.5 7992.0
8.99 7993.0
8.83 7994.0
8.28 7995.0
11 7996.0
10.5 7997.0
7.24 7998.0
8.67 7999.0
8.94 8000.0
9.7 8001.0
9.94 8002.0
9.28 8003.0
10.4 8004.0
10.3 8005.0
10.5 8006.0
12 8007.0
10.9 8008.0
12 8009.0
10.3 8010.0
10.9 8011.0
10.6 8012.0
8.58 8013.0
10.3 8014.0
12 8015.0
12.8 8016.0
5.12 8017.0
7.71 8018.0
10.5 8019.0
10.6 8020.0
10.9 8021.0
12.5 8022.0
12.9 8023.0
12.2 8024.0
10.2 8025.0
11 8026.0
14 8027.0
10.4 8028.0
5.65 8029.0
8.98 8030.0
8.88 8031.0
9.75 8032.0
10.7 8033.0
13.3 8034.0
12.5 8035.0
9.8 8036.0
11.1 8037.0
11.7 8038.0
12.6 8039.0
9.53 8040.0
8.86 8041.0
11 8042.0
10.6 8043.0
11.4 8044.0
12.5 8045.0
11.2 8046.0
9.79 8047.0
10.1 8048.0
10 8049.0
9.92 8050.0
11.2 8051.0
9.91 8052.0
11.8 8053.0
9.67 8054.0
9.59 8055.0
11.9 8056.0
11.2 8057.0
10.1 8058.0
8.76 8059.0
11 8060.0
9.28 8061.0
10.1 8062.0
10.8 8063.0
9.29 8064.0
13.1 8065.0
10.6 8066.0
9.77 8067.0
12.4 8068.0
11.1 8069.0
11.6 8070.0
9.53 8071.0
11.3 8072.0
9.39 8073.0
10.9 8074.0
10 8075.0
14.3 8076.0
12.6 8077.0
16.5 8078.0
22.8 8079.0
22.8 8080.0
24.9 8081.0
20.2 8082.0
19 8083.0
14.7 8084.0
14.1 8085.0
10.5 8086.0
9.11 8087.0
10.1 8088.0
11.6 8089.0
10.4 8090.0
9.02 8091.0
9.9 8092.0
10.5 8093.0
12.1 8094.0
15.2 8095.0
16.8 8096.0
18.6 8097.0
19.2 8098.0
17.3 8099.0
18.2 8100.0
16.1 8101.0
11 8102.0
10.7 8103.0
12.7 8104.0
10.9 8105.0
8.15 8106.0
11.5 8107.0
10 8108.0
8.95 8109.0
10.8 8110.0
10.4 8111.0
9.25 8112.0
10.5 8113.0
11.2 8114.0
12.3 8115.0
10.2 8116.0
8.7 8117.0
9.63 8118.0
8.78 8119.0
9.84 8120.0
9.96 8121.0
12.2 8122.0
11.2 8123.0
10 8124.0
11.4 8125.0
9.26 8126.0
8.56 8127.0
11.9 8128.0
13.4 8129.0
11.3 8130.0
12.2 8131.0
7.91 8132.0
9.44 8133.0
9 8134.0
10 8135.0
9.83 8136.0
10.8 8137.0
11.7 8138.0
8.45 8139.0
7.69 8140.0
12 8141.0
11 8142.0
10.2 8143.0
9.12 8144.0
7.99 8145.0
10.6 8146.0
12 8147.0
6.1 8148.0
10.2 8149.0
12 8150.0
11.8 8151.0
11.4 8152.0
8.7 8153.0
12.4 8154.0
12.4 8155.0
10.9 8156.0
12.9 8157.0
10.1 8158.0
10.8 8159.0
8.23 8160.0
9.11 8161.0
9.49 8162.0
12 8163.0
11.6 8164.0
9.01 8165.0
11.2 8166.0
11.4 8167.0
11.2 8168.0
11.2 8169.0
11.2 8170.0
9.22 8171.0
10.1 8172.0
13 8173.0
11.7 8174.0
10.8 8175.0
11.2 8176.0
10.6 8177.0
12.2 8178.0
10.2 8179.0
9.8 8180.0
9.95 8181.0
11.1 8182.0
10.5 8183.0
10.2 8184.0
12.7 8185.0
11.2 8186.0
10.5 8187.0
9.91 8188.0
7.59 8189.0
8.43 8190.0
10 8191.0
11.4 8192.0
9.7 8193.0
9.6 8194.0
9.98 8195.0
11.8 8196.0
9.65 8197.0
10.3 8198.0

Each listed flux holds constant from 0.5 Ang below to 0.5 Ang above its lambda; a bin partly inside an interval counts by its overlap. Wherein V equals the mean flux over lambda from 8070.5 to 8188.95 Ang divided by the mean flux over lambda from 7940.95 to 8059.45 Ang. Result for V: 1.11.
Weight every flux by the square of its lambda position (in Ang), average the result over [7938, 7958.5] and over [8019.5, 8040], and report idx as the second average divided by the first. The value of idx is 1.1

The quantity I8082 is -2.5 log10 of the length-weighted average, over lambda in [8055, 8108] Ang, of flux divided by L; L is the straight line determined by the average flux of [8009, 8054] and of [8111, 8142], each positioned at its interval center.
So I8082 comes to -0.229 mag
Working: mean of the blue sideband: 10.6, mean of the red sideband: 10.3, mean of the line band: 12.9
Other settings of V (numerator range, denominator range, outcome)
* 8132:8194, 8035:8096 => 0.87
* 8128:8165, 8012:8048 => 0.98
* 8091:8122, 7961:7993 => 1.17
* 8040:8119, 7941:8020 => 1.18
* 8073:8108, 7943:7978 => 1.32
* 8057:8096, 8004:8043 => 1.19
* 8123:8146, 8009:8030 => 0.97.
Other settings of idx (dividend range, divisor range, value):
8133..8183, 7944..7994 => 1.07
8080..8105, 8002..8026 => 1.38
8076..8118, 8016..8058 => 1.28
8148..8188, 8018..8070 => 1.04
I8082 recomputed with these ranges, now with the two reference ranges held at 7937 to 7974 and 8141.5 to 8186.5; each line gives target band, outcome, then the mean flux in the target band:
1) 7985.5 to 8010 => 0.09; 9.7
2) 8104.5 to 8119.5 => 0.06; 10.1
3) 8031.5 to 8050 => -0.03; 10.9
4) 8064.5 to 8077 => -0.06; 11.2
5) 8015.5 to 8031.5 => 0.03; 10.3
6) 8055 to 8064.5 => 0.04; 10.2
